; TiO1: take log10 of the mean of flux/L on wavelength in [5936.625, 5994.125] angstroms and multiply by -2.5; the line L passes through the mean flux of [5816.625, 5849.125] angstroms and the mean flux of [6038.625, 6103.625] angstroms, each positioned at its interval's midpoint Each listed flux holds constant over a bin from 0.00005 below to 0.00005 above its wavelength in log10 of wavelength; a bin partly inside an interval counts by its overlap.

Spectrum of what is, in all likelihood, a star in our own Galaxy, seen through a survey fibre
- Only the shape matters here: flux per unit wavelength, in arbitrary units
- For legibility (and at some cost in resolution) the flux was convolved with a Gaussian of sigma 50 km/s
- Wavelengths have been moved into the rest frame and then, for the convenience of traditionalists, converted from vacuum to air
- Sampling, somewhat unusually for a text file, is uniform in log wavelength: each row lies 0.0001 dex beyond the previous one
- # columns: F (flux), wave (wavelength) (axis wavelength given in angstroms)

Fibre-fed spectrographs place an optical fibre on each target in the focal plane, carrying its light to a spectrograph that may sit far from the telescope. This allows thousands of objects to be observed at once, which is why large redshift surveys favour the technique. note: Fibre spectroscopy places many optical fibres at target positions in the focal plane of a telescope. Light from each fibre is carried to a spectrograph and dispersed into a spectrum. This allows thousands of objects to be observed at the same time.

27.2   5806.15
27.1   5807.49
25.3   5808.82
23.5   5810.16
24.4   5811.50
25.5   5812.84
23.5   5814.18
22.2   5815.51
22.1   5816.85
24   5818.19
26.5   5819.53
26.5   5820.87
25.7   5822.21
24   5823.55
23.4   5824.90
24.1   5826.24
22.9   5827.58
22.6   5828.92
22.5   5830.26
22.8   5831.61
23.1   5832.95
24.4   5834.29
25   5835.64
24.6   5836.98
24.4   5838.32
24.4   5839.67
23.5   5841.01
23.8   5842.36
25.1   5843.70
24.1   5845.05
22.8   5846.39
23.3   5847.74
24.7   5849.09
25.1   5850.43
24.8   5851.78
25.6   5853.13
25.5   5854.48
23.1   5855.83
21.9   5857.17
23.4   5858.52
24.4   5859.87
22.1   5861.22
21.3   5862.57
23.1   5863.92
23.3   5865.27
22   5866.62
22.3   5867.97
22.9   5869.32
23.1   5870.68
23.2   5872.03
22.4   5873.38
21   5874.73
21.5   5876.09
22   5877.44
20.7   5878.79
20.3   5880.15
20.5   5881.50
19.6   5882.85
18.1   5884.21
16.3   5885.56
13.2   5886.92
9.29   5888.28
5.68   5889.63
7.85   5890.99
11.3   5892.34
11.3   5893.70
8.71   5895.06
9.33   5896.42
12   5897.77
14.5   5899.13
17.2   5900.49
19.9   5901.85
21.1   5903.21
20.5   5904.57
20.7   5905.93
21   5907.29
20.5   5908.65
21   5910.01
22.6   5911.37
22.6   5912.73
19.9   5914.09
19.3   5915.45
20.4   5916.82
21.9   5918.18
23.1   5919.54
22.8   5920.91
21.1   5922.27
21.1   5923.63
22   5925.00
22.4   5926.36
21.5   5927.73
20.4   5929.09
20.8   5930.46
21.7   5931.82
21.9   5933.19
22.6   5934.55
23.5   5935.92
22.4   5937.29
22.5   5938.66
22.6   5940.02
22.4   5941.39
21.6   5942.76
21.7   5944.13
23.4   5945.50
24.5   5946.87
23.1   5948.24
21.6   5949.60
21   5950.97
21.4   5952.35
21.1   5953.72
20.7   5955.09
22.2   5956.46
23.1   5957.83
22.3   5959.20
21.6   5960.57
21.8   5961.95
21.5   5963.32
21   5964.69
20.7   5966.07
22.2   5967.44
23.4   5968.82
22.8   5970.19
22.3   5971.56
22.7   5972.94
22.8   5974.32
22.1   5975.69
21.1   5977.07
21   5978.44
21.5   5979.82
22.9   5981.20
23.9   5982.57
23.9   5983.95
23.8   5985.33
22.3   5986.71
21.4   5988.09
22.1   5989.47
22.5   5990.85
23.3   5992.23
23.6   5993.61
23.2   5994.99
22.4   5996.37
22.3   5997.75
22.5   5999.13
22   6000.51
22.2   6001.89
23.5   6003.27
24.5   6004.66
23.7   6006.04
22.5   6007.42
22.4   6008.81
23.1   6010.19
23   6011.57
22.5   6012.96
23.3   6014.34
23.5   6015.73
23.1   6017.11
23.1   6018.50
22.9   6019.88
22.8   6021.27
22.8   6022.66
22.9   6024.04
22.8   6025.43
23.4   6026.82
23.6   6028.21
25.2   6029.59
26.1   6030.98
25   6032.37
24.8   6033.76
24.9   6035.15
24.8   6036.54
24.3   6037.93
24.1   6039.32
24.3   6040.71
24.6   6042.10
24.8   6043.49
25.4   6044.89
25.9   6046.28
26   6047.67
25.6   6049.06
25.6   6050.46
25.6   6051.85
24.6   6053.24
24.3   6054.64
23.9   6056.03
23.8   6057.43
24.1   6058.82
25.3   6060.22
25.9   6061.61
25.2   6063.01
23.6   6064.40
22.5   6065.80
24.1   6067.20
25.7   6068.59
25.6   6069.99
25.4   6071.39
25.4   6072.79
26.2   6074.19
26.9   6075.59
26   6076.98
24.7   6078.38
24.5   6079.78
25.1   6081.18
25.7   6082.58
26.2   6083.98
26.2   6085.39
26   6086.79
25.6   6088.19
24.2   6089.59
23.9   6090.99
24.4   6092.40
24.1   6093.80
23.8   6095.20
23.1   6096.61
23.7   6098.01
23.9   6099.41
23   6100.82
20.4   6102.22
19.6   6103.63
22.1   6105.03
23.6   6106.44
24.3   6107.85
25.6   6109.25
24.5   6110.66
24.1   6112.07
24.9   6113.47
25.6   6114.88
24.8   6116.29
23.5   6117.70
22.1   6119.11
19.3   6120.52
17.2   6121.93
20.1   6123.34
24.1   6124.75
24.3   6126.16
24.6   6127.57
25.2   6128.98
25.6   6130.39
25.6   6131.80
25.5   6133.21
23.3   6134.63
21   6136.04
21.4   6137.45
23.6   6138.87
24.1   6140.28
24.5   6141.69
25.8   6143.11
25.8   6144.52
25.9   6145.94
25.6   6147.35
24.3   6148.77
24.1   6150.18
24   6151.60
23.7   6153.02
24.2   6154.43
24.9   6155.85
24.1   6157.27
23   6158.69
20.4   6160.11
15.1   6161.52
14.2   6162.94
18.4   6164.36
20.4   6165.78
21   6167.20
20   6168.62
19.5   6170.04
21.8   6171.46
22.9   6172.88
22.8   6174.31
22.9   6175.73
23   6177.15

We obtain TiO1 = 0.10 mag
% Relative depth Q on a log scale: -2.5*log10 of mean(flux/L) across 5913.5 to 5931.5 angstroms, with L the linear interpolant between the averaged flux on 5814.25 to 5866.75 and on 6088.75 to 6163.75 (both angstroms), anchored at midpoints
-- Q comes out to 0.11 mag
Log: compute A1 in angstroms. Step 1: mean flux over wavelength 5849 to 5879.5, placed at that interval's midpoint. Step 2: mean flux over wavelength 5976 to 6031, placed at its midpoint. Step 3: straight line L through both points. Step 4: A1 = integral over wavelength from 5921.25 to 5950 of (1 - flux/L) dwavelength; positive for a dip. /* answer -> 1.0 angstroms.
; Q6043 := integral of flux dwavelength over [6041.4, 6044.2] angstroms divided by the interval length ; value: 24.6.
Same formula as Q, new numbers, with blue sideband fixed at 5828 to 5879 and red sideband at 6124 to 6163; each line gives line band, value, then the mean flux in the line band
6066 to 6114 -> -0.04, 24.5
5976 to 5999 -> 0.04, 22.6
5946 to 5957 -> 0.07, 22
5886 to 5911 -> 0.49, 14.8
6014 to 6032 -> 0.00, 23.5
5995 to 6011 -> 0.03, 22.9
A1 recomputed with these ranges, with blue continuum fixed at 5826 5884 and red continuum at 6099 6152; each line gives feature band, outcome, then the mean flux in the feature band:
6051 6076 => -1.49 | 24.9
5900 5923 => 2.20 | 21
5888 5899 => 6.39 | 9.7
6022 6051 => -1.48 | 24.6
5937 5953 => 0.61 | 22.3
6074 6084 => -0.89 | 25.6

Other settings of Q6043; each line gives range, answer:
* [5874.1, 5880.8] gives 21.1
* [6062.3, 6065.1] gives 24.4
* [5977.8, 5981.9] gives 21.8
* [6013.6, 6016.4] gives 23.4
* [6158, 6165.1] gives 18.2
